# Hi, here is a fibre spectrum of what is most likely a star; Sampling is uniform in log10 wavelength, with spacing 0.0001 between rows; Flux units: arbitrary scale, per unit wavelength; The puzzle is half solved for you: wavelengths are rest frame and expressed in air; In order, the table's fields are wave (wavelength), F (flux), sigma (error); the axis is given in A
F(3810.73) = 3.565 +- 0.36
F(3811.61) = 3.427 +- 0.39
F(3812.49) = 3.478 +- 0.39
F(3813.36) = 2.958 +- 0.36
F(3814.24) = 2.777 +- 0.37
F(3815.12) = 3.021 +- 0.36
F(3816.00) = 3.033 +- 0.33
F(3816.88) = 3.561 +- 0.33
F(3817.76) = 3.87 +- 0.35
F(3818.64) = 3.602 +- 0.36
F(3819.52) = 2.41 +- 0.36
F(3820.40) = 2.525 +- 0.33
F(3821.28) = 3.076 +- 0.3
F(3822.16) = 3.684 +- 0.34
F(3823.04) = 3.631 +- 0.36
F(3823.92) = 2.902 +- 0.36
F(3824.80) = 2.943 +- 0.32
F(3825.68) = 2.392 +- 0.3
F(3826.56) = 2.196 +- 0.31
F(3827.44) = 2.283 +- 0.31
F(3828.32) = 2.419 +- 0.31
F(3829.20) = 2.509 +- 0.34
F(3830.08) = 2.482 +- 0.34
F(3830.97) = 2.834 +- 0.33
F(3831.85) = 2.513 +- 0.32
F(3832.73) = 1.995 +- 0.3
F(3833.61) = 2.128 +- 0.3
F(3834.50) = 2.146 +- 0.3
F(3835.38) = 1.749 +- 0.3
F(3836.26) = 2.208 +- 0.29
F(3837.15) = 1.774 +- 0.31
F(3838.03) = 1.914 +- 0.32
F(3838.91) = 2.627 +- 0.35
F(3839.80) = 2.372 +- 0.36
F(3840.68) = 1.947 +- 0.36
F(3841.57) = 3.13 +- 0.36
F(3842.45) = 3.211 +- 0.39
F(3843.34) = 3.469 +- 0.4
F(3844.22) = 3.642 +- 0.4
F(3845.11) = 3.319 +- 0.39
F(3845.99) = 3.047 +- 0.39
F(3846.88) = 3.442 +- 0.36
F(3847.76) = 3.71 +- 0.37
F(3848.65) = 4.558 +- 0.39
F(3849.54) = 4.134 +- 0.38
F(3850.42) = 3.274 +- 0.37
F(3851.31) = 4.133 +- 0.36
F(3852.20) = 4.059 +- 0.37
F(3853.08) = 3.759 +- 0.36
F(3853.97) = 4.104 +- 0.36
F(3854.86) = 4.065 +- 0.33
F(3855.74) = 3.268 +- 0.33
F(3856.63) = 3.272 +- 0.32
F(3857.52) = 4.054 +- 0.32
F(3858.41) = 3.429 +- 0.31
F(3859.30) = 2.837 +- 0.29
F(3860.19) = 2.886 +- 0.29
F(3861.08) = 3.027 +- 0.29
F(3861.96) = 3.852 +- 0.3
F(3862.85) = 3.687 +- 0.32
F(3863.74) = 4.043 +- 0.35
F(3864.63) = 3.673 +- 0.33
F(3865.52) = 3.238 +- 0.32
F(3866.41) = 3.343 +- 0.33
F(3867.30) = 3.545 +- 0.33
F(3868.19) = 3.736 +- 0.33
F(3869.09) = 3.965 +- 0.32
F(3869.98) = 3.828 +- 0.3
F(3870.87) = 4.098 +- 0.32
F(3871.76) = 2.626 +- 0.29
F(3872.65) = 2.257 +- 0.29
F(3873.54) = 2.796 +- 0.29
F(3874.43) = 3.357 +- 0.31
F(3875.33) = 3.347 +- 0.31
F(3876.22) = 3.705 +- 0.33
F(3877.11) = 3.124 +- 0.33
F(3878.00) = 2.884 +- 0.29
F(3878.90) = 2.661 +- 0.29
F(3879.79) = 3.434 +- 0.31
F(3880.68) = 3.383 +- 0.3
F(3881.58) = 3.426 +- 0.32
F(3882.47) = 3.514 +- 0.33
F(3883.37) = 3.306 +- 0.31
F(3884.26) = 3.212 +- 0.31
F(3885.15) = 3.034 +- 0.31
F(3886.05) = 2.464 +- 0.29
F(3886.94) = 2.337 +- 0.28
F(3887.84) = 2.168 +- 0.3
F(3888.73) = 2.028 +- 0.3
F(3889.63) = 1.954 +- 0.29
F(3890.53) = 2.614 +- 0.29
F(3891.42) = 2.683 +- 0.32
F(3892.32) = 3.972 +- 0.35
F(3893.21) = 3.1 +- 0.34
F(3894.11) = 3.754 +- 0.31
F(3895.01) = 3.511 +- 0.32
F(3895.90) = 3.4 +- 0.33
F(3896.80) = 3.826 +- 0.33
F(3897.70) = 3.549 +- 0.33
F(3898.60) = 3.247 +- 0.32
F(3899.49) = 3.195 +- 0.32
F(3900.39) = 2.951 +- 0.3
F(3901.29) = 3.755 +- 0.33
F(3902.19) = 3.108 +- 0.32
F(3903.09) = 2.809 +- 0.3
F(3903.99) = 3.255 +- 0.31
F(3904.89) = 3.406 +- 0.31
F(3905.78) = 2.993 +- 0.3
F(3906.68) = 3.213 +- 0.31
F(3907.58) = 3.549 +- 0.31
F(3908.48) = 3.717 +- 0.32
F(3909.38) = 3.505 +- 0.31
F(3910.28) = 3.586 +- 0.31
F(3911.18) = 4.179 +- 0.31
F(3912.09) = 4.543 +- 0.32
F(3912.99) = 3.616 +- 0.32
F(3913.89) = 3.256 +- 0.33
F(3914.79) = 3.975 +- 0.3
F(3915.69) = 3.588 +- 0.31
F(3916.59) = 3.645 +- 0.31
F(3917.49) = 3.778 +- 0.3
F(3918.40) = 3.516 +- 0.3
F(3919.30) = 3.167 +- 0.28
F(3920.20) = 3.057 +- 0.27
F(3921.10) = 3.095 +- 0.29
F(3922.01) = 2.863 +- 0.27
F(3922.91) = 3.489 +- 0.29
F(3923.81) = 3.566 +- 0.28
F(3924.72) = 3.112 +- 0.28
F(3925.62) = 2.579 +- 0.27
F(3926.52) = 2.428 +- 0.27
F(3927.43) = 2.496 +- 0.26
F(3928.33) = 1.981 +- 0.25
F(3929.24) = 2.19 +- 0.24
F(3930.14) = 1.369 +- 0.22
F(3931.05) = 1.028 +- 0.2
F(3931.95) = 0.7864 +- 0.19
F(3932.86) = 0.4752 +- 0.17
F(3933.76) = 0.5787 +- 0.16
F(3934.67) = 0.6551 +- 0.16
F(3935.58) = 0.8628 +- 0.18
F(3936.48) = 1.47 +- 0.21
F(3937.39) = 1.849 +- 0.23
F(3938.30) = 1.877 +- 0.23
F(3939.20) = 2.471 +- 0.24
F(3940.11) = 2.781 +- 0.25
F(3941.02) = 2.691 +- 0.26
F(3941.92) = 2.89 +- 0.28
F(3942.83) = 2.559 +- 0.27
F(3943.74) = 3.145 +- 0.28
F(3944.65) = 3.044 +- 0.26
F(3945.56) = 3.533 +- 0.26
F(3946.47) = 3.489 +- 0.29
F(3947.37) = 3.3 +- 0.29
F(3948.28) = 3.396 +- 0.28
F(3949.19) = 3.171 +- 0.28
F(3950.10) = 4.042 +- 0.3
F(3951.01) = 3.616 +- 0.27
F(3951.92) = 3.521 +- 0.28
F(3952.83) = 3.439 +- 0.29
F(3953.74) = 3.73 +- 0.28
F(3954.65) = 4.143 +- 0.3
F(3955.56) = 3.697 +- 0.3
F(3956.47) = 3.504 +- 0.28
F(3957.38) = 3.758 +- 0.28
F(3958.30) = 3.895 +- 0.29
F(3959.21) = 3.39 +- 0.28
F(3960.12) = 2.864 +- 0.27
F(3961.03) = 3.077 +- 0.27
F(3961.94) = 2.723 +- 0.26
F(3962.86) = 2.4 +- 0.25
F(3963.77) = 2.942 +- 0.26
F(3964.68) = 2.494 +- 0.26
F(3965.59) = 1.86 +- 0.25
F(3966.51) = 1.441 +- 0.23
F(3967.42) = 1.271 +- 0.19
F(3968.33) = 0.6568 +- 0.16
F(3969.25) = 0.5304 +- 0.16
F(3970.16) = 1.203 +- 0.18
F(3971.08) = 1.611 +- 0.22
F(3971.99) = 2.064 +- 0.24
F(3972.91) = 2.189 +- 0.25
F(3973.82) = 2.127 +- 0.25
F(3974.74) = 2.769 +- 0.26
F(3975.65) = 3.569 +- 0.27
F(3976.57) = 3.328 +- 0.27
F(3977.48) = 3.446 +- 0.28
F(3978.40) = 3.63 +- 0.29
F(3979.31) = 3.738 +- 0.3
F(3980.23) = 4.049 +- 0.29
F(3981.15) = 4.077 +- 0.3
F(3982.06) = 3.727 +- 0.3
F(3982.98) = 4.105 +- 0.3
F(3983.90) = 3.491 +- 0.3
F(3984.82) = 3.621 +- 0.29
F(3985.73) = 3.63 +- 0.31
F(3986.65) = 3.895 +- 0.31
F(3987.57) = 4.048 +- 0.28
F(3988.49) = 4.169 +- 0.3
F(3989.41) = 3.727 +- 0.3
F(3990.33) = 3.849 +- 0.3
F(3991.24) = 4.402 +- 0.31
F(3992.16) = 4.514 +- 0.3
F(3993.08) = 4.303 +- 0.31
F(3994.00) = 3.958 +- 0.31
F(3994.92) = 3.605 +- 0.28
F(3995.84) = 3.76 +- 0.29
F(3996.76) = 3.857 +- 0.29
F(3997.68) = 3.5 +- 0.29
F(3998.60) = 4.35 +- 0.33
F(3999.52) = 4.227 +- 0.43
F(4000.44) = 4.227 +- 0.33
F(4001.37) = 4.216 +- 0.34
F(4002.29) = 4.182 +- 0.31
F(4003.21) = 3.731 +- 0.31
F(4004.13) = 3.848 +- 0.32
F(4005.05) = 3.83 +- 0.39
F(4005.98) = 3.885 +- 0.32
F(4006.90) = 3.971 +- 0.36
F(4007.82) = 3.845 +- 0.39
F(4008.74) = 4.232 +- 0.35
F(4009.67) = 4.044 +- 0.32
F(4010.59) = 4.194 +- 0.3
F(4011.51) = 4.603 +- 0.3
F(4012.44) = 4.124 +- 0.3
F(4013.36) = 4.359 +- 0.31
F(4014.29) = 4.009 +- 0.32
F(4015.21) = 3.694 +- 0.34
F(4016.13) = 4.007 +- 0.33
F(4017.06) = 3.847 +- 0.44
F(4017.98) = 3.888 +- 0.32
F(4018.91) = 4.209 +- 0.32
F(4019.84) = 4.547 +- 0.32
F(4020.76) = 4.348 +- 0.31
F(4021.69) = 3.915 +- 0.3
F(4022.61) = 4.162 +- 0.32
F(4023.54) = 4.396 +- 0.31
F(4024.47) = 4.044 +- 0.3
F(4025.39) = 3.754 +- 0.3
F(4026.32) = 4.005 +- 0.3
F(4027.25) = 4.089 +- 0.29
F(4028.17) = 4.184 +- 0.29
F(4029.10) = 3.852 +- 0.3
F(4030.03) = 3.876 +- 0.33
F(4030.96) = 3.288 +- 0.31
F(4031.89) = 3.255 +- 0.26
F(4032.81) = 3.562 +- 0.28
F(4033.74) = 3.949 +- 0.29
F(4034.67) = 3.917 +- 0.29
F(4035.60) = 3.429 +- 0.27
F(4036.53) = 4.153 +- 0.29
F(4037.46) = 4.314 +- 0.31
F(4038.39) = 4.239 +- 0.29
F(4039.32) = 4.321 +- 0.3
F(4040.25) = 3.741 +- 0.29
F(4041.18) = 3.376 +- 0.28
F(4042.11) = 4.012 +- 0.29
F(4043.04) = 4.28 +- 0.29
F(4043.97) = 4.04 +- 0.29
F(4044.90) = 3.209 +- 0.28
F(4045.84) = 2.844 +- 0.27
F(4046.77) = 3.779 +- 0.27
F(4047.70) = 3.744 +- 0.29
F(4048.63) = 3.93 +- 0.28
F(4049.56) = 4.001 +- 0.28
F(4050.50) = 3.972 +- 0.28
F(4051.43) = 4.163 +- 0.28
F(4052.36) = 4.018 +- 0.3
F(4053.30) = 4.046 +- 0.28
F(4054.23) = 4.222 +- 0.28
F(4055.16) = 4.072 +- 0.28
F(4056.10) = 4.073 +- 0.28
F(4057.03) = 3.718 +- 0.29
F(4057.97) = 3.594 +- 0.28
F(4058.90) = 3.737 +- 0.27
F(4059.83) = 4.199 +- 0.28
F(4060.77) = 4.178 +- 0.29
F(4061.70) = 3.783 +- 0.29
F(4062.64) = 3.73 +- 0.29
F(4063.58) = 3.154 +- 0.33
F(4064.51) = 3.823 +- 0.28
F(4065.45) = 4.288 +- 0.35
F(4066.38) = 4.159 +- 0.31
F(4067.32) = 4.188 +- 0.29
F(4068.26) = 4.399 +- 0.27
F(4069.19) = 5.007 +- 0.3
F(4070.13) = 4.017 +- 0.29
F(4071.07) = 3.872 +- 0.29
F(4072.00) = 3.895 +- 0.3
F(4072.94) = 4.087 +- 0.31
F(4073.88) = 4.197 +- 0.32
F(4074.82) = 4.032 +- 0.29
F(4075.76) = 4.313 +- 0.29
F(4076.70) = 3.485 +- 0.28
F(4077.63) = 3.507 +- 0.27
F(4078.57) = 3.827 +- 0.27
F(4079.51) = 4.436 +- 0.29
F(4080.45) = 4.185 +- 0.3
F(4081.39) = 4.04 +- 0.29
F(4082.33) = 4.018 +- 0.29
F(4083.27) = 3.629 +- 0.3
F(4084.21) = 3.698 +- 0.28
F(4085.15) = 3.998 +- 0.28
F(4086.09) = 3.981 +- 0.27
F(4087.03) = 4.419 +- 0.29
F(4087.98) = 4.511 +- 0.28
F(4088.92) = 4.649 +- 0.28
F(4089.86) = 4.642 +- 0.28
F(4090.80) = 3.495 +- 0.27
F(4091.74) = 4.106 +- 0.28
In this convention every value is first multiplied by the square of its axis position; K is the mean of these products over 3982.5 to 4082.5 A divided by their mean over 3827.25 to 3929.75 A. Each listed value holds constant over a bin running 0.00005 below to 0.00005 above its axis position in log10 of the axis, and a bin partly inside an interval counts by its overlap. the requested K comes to 1.35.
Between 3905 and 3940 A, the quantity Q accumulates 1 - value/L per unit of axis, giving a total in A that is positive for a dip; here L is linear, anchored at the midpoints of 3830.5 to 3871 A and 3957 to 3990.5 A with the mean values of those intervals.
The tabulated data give 4.3 A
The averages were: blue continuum 3.23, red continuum 2.95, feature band 2.69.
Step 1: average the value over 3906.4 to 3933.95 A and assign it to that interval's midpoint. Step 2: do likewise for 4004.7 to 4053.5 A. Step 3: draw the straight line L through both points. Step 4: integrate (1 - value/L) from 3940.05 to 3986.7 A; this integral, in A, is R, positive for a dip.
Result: 4.3 A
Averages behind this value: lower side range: 2.92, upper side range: 3.95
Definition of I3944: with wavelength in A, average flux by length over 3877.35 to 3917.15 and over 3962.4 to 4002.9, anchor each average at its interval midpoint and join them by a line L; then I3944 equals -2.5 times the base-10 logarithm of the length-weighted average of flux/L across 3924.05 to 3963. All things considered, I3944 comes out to 0.22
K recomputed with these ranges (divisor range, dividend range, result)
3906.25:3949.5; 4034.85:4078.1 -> 1.52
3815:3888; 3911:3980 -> 0.92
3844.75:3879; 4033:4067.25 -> 1.22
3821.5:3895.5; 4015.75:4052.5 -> 1.38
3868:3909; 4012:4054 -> 1.33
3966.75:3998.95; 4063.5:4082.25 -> 1.30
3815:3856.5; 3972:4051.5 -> 1.41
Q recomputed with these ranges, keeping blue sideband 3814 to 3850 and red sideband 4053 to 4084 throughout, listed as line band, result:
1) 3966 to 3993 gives 3.8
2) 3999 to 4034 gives -2.5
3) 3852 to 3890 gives -2.9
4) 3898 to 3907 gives 0.0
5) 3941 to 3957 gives 0.1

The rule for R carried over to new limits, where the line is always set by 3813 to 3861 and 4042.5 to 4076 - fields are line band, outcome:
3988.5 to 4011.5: -1.9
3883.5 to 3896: 1.5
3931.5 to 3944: 6.1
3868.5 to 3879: -0.2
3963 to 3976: 6.1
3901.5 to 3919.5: -1.0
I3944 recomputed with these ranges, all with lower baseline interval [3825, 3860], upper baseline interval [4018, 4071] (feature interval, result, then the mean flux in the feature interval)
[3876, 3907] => 0.04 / 3.11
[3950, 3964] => 0.04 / 3.41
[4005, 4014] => -0.09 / 4.12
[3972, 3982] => 0.12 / 3.26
